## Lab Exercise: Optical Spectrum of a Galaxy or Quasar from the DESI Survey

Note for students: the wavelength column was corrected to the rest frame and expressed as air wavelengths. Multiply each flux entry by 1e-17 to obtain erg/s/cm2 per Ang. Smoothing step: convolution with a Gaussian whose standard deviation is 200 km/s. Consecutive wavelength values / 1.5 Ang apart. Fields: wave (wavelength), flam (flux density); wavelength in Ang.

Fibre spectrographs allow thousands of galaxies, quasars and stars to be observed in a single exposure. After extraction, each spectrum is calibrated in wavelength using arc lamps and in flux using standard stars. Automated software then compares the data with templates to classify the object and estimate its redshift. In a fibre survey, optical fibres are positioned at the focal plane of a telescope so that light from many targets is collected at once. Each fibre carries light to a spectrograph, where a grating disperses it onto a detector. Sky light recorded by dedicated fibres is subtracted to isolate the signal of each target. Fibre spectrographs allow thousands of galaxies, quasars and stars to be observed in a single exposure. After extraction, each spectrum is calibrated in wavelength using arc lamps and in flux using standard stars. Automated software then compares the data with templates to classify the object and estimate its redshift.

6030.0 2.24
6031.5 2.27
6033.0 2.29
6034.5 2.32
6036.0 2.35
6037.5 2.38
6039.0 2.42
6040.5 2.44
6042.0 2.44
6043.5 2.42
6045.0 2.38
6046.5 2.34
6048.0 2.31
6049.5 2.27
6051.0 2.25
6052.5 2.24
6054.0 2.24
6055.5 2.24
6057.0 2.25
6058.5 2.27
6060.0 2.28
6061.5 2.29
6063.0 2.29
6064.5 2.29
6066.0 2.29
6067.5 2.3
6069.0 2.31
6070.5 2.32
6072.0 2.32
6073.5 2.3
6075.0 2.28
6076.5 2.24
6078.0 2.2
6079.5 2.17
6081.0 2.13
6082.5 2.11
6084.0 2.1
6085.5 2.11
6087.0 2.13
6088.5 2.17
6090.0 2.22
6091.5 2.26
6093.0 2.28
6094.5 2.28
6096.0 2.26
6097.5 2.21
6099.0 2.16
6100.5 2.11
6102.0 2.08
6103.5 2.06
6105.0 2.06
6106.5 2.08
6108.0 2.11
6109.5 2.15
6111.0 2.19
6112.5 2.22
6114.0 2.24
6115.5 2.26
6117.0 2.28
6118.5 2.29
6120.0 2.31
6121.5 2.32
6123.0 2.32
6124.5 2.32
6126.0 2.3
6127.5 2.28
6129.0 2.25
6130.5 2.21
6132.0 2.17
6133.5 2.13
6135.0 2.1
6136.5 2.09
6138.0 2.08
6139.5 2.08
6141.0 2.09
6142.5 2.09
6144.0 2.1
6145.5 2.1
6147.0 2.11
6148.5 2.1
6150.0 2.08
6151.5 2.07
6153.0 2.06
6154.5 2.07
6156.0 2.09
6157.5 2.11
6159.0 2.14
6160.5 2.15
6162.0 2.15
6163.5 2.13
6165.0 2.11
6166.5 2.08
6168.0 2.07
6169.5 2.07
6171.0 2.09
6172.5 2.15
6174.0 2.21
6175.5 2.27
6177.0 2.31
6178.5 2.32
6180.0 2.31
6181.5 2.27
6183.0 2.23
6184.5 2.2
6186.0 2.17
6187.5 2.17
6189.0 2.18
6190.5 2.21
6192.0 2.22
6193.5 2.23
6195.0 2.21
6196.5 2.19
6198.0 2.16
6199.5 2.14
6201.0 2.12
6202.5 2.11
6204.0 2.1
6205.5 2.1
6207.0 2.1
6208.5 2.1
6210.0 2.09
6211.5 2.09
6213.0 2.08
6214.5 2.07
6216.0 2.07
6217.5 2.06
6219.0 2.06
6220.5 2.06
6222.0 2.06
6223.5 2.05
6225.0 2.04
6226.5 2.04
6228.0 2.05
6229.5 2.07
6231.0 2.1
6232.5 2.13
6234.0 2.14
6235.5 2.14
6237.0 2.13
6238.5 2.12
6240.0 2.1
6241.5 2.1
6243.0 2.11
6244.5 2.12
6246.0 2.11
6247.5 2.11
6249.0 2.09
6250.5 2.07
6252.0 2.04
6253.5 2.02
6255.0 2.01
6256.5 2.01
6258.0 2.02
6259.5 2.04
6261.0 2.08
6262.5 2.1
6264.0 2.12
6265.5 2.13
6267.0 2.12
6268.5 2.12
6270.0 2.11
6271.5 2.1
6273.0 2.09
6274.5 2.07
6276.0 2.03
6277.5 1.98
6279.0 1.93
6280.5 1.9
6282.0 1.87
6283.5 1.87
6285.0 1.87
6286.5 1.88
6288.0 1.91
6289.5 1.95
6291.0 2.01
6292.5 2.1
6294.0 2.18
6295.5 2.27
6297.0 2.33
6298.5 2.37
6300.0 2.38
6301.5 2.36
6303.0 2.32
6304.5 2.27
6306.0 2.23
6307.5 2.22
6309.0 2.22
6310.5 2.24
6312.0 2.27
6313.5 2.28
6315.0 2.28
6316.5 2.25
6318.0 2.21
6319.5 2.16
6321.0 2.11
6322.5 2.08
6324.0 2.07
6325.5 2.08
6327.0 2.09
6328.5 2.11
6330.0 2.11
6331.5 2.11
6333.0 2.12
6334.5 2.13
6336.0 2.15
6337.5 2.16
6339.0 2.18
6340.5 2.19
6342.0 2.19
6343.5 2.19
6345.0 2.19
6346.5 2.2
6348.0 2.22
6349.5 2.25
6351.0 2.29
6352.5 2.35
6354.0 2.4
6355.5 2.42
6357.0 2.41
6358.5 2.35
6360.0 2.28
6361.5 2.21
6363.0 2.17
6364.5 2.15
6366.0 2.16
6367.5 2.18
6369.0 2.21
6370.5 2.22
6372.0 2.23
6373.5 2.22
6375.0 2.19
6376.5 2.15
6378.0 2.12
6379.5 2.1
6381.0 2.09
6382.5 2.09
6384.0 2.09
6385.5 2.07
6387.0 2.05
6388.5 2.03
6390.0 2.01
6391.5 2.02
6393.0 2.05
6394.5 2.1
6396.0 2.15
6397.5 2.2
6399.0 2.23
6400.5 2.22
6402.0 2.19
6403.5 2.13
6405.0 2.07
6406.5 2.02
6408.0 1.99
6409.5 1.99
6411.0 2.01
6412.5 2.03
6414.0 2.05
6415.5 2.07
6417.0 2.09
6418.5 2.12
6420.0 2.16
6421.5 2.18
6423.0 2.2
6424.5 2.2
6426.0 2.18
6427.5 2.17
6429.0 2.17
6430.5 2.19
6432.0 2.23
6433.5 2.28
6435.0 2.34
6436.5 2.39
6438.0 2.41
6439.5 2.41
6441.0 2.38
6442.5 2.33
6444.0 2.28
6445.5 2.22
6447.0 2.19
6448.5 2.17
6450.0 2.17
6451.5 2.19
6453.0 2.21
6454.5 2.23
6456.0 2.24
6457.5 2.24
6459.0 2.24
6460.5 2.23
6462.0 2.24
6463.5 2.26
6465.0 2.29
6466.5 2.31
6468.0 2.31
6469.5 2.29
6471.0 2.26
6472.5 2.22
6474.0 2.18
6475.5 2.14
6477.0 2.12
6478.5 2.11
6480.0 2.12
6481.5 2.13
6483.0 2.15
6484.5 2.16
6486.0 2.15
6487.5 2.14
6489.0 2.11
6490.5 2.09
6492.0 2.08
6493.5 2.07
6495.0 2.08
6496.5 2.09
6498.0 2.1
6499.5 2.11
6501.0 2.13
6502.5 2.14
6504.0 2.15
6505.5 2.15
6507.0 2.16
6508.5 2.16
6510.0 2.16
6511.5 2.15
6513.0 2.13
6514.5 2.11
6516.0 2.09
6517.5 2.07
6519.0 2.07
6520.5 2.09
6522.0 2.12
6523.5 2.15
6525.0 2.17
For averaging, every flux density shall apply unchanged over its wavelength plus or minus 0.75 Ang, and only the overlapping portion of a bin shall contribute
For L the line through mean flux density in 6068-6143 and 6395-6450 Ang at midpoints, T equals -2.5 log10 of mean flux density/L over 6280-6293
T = 0.14 mag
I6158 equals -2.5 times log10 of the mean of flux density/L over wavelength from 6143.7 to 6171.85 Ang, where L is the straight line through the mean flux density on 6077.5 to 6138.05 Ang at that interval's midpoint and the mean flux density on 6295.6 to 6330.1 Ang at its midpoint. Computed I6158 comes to 0.05 mag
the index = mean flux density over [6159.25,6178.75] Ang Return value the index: 2.16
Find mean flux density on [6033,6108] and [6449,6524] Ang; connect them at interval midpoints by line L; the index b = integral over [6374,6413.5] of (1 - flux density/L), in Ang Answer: 1.6 Ang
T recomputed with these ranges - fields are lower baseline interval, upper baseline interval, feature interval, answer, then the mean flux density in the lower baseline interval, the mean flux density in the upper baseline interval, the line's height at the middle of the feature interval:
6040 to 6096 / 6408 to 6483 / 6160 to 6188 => 0.03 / 2.26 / 2.2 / 2.25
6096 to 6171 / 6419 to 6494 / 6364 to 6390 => 0.03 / 2.15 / 2.22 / 2.2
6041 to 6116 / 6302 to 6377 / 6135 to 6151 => 0.07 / 2.23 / 2.21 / 2.23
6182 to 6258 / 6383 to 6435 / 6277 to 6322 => -0.01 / 2.11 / 2.12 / 2.11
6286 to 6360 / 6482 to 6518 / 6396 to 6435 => 0.01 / 2.2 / 2.12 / 2.16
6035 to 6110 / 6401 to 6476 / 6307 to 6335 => 0.03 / 2.24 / 2.2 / 2.22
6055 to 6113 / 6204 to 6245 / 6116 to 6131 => -0.06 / 2.21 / 2.09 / 2.17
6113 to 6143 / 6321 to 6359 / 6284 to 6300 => 0.05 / 2.21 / 2.2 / 2.2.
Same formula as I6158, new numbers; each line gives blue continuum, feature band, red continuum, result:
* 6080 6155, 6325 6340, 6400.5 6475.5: 0.033 mag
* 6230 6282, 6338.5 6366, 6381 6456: -0.064 mag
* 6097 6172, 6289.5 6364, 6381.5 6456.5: -0.029 mag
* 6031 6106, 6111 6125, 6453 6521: -0.017 mag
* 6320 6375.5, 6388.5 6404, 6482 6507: 0.024 mag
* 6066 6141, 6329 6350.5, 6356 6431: -0.010 mag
